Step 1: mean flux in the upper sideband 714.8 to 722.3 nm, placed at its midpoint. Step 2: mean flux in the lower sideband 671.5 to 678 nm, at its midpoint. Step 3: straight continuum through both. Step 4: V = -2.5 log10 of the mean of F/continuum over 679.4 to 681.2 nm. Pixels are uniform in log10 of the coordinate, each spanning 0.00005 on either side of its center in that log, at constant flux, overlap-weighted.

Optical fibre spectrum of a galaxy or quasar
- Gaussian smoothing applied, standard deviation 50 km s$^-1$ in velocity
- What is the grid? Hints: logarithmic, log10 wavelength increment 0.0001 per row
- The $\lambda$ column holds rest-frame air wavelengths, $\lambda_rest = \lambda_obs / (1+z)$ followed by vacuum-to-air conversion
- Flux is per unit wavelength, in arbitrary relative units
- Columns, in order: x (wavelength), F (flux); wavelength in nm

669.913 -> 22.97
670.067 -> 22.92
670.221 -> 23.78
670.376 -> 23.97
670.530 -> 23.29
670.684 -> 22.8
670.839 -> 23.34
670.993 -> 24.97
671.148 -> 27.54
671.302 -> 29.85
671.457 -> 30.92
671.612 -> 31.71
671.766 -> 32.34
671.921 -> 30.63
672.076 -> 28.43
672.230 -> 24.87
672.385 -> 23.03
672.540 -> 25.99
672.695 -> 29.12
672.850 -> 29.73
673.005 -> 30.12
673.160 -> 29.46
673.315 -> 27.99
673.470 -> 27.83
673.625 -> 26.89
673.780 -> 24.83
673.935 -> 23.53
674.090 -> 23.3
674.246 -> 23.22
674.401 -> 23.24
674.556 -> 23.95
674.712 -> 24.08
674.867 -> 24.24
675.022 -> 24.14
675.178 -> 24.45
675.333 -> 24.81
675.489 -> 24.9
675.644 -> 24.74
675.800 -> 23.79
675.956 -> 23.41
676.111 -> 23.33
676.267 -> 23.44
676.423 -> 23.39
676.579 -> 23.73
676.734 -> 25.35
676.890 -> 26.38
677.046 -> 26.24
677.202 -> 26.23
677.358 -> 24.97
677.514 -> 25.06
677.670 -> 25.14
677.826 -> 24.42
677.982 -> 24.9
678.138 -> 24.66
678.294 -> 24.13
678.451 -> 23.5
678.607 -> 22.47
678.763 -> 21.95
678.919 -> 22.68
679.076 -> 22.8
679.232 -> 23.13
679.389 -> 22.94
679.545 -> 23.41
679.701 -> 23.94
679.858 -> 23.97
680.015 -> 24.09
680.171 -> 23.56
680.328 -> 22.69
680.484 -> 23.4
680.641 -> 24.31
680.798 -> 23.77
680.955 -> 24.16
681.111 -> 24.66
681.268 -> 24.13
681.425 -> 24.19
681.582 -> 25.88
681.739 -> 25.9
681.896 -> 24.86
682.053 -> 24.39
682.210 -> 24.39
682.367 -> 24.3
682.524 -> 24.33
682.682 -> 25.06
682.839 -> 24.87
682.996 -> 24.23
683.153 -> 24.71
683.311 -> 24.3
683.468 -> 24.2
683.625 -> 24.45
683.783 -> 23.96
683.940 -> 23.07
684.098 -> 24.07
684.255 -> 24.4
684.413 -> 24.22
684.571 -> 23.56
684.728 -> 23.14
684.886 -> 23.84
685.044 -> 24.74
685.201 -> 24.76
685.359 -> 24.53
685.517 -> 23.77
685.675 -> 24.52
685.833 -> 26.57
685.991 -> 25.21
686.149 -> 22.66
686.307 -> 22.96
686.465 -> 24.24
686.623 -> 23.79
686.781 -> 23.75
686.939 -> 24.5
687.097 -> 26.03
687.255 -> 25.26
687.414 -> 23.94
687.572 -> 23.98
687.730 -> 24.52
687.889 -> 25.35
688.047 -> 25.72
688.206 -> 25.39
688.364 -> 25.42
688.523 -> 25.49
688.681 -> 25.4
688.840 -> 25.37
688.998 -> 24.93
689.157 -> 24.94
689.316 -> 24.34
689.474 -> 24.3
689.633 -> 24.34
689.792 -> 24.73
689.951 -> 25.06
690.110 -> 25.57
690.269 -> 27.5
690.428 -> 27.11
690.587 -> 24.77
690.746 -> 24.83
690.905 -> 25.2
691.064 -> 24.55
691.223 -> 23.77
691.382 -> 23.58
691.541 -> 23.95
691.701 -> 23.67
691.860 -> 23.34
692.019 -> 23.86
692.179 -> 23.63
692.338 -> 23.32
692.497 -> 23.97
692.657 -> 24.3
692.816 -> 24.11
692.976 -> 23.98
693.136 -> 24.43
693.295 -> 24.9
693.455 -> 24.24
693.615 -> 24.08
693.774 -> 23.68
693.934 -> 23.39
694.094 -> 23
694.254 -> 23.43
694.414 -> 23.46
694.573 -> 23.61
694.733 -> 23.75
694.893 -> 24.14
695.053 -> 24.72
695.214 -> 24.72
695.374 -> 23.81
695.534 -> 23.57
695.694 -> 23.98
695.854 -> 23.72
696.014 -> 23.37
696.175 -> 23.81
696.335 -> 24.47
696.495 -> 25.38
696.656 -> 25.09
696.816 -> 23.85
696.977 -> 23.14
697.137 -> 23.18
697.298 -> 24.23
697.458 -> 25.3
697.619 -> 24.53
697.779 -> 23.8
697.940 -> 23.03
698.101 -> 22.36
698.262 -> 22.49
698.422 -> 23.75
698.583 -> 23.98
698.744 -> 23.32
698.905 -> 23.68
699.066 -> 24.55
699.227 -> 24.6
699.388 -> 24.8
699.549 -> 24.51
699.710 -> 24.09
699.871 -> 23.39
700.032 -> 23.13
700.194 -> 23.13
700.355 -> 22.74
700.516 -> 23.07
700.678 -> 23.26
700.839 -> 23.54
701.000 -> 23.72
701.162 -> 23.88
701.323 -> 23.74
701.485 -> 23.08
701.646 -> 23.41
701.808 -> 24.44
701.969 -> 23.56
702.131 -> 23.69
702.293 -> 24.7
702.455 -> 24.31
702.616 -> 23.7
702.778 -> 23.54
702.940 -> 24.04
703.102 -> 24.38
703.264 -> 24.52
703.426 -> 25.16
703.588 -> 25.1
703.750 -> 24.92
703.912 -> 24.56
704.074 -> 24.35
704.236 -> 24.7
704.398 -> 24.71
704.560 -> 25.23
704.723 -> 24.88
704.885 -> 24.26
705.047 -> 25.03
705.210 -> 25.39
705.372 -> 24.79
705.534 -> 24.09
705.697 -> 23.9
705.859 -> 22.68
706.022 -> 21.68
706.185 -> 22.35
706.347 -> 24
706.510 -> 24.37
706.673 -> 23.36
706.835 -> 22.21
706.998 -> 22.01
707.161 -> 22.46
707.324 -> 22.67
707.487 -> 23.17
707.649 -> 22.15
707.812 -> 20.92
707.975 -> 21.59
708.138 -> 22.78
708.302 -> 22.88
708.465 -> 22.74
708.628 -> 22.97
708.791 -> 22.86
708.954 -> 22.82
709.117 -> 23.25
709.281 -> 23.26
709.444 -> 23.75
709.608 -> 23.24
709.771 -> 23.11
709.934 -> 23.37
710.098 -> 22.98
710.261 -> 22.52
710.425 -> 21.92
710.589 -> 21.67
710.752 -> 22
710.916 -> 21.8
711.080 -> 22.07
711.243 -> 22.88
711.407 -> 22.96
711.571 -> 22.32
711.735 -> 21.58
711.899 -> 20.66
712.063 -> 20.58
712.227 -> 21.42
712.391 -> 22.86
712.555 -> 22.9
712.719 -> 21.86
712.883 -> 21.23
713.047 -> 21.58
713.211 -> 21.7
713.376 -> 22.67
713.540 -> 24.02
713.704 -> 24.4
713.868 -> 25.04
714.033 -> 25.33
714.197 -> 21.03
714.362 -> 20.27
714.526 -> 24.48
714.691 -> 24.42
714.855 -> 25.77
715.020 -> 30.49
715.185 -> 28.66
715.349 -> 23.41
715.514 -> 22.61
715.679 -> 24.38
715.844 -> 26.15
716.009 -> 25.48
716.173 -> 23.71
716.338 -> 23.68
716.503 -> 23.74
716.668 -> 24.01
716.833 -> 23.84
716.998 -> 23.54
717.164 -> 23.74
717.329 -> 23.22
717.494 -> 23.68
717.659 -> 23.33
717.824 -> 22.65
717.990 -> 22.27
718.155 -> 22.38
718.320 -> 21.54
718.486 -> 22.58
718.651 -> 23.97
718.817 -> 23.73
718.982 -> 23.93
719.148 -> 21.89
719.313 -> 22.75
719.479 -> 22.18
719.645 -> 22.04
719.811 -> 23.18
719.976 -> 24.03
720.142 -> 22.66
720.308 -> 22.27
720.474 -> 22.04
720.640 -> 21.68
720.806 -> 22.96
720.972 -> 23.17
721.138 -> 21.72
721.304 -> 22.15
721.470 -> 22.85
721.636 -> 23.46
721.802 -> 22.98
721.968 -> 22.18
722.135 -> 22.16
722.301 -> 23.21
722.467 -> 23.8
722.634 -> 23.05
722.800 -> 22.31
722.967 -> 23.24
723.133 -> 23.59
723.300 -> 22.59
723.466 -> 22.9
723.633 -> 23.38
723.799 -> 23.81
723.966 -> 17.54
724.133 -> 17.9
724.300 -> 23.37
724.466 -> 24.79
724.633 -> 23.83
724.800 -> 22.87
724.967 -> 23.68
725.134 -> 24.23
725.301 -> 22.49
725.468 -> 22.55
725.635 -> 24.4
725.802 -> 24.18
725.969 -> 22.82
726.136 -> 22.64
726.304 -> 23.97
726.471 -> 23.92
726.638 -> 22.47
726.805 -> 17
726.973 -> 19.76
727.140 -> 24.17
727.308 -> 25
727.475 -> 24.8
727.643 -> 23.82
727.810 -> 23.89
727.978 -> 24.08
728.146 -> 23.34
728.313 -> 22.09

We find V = 0.07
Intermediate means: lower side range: 25.8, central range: 23.8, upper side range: 23.4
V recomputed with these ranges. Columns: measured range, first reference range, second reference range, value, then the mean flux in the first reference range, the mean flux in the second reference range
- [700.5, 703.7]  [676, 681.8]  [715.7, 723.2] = -0.02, 24.1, 23.1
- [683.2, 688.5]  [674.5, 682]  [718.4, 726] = -0.02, 24.2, 22.8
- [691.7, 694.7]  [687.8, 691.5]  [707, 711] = 0.04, 25.1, 22.6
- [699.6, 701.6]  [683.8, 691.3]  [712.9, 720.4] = 0.04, 24.7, 23.6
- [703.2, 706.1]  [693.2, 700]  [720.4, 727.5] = -0.04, 23.9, 22.7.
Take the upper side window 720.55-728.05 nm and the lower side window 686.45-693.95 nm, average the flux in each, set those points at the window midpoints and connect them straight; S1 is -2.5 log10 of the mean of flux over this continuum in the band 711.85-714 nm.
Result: 0.04 mag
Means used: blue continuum 24.6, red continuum 22.8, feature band 22.5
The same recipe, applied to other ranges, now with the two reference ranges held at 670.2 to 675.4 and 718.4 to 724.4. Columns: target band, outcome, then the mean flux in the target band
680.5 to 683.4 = 0.04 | 24.5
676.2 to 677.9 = 0.04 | 25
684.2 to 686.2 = 0.04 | 24.3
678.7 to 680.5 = 0.11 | 23.2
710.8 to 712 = 0.06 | 22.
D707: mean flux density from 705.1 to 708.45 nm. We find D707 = 23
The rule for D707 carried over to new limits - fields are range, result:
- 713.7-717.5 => 24.4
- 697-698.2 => 23.7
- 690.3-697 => 24.1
